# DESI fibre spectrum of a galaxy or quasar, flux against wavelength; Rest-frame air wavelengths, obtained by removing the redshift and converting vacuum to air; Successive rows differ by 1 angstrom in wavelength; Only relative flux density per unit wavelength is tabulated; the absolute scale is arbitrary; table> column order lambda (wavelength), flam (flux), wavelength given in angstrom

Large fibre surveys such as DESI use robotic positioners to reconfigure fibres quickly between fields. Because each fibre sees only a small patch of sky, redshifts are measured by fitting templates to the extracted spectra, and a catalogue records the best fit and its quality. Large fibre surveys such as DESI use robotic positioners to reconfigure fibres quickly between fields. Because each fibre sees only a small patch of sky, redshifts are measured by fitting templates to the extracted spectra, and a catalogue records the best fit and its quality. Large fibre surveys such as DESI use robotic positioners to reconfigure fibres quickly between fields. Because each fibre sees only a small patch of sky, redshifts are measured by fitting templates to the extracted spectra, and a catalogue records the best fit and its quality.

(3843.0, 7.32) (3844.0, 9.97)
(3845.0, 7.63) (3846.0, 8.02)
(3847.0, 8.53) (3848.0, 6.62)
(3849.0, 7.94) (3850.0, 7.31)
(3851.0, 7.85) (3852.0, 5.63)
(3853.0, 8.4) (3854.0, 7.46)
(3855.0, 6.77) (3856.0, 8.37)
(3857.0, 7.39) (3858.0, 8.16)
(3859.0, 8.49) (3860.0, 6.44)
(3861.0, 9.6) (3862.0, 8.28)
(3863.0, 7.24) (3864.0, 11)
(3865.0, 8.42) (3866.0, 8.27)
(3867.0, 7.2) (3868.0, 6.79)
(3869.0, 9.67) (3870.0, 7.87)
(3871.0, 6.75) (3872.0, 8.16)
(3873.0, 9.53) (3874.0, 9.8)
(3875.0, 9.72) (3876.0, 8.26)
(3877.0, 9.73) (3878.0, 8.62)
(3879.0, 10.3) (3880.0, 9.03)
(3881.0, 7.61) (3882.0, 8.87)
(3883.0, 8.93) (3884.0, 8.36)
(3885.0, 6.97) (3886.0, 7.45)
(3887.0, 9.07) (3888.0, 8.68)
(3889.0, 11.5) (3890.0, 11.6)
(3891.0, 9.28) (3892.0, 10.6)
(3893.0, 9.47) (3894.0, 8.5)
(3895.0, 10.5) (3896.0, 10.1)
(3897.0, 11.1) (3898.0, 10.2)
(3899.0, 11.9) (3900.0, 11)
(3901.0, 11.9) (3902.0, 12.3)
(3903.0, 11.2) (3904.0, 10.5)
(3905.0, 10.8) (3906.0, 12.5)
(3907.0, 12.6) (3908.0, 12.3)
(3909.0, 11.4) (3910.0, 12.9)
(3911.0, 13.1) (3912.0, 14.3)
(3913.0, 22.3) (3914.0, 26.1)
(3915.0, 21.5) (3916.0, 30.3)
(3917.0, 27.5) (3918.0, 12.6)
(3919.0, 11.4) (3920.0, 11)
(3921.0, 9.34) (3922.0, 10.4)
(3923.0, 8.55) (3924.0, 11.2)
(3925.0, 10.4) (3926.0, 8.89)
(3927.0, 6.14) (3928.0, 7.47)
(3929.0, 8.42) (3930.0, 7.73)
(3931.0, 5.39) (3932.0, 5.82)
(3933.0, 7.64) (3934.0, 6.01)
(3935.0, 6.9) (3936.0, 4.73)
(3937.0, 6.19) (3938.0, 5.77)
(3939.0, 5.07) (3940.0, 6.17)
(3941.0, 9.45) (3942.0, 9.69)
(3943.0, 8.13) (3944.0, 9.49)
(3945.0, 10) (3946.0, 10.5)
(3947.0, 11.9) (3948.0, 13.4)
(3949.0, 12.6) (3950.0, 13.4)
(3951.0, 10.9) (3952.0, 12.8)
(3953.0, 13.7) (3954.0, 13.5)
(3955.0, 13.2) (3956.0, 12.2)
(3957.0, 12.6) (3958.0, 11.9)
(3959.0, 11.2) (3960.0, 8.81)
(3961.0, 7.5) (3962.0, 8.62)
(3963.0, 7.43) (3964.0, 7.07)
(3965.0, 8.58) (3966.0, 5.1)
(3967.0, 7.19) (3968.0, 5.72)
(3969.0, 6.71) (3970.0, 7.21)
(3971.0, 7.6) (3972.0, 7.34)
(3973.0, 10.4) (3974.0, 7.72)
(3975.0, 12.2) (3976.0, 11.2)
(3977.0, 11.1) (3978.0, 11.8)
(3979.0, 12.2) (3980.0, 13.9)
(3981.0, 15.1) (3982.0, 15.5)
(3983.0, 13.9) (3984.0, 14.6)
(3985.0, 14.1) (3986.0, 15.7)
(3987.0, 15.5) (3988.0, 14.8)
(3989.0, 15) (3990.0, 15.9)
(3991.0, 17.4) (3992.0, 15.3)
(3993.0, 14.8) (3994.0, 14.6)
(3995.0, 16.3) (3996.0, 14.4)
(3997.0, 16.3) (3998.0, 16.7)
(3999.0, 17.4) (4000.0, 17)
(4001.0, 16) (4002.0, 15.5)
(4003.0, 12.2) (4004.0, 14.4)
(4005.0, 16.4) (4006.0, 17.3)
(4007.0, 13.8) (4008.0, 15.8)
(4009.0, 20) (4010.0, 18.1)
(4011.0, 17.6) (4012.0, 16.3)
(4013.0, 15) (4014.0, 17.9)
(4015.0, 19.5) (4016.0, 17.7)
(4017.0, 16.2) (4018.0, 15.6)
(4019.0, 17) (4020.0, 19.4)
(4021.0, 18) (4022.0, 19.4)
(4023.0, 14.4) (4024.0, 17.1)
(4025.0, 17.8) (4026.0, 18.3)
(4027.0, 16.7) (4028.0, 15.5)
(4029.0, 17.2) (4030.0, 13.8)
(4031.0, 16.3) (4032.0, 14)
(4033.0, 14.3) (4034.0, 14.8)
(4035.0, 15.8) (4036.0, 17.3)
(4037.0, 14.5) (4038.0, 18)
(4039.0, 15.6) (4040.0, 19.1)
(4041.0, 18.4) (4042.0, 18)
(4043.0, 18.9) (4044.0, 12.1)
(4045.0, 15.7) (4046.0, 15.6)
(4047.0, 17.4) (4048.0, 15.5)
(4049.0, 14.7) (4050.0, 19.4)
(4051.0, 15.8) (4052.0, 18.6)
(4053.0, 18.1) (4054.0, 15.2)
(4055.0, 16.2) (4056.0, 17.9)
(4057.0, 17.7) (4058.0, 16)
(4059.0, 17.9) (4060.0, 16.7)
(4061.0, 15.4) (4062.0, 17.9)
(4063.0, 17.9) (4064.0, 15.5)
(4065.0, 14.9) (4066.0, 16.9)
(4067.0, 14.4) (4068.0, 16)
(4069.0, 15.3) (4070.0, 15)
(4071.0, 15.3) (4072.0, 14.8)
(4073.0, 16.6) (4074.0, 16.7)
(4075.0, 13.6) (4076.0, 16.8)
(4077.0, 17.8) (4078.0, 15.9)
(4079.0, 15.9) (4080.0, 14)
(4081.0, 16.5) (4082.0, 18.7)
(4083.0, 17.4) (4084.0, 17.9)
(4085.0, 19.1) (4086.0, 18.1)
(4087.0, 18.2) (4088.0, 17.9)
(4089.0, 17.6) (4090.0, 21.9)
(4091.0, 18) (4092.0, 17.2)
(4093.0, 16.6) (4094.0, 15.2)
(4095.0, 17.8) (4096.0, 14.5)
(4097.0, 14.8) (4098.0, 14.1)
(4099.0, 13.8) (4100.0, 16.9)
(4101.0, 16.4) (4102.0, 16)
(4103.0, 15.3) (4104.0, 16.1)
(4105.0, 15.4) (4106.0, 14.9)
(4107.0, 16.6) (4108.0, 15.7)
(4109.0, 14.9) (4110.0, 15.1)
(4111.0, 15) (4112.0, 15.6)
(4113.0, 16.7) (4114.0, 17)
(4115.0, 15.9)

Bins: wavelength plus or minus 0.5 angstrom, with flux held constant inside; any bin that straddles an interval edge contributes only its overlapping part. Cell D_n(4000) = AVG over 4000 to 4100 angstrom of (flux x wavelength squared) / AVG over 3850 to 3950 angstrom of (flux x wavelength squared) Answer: 1.78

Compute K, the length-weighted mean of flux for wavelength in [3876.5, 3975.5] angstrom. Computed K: 10.4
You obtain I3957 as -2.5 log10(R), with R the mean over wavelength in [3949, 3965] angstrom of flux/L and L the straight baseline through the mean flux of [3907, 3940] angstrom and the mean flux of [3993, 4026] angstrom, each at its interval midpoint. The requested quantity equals 0.22 mag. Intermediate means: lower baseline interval 11.5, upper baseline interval 16.6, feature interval 11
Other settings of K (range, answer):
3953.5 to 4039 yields 14.1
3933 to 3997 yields 11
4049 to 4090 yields 16.7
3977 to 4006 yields 15.1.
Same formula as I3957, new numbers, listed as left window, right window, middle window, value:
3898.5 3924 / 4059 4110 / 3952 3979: 0.477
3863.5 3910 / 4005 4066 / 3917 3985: 0.280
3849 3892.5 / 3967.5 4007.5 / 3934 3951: 0.288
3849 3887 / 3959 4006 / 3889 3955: -0.115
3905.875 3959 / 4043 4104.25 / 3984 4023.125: -0.163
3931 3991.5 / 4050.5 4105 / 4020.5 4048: -0.156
